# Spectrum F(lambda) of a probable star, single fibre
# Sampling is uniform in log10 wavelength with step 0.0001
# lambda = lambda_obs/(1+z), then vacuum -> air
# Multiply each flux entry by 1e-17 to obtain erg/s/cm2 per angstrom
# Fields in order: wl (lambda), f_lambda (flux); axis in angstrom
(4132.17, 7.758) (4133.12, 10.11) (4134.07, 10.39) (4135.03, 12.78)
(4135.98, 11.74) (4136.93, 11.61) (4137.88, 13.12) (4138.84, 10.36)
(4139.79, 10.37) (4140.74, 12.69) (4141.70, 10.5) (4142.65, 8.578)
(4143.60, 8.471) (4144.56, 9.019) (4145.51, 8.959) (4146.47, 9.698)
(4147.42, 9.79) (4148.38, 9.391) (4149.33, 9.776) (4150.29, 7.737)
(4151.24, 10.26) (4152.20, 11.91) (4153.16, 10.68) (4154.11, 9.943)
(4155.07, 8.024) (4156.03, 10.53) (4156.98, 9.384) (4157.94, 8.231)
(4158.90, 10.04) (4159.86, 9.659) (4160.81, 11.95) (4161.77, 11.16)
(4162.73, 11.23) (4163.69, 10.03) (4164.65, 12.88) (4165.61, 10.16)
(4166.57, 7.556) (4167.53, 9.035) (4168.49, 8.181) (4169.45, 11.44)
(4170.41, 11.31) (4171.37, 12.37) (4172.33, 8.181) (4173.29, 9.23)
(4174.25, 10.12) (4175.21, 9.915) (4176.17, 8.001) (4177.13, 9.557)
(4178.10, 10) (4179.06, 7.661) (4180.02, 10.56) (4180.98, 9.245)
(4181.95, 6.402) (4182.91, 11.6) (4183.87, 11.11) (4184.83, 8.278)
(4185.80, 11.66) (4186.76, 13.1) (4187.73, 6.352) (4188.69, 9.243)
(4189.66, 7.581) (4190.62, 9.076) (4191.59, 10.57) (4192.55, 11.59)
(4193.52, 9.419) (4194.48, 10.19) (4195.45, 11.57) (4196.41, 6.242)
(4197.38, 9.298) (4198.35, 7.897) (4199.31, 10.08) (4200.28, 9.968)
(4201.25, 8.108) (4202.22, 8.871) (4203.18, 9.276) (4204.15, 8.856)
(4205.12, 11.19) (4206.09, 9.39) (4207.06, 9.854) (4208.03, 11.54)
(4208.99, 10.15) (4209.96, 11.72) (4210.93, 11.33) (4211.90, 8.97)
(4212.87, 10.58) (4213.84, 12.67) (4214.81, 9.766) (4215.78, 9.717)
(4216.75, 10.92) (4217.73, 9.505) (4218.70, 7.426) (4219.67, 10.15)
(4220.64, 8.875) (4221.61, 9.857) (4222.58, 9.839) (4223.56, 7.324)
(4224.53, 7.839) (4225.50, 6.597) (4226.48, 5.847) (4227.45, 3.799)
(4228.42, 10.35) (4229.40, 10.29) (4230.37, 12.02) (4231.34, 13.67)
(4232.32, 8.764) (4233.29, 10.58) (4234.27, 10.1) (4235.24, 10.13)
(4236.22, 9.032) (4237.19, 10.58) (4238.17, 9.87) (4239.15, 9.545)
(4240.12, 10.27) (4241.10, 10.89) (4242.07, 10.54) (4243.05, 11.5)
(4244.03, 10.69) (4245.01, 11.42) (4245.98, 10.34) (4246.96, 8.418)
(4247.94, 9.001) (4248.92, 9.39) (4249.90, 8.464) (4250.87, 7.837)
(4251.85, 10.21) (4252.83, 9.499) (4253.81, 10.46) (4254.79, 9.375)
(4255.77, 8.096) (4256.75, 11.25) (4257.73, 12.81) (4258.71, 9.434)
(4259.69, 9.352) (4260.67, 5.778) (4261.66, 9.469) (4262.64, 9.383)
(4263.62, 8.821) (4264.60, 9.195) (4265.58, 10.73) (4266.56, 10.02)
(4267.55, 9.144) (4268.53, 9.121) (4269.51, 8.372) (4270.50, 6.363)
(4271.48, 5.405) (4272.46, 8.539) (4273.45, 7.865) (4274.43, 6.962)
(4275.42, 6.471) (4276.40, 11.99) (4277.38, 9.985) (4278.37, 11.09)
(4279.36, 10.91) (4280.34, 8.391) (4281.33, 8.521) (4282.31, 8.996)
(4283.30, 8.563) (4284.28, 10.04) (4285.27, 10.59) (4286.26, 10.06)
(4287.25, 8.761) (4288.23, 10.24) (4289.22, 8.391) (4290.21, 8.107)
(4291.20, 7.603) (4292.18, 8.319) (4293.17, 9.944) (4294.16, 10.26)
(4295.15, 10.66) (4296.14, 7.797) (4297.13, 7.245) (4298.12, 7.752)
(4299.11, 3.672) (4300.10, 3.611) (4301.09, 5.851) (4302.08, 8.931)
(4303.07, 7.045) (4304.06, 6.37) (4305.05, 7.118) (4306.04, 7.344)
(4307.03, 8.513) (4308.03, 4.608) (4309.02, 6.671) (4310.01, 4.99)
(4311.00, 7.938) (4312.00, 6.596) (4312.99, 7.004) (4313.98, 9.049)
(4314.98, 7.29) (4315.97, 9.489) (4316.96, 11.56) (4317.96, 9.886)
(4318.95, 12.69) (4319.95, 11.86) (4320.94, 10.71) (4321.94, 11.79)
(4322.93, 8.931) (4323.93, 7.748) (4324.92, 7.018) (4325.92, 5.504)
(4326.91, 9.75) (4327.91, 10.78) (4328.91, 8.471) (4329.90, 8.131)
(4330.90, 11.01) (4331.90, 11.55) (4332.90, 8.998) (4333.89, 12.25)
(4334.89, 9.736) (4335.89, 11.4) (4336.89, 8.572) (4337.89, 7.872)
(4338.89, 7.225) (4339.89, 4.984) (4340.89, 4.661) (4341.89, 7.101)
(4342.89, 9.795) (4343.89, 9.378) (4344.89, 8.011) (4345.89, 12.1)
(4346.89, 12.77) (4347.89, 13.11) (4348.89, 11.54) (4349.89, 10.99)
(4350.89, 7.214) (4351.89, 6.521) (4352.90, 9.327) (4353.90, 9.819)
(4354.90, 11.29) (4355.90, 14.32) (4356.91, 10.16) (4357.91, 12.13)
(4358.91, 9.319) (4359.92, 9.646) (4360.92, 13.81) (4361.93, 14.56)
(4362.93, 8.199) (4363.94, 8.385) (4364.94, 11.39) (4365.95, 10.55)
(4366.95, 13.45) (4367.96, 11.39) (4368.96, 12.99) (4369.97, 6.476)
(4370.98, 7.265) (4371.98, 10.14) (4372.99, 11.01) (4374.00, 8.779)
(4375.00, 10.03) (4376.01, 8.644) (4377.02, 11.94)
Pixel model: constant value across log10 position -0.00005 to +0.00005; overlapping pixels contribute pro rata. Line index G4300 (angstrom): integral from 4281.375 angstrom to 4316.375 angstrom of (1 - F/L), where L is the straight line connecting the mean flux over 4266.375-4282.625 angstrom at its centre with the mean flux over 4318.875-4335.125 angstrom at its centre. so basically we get 4.90 angstrom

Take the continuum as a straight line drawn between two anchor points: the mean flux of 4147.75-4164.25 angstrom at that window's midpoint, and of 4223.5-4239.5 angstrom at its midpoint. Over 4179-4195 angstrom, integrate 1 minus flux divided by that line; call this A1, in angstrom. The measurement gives 0.0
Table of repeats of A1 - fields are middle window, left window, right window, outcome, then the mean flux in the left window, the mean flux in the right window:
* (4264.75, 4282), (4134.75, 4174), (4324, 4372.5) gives 1.94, 10.2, 9.8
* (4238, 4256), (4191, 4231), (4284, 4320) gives -1.65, 9.51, 8.15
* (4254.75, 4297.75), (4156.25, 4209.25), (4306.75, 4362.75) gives 2.26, 9.74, 9.43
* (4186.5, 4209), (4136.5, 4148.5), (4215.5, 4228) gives -1.68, 10.2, 8.27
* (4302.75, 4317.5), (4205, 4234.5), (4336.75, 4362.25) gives 3.53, 9.67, 9.84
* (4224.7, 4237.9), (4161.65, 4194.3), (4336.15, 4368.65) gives 0.71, 9.81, 10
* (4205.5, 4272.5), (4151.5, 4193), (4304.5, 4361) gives 0.45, 9.88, 9.23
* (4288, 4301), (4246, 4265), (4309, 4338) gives 1.97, 9.3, 9.23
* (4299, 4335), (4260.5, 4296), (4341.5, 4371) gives 4.94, 8.99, 10.5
